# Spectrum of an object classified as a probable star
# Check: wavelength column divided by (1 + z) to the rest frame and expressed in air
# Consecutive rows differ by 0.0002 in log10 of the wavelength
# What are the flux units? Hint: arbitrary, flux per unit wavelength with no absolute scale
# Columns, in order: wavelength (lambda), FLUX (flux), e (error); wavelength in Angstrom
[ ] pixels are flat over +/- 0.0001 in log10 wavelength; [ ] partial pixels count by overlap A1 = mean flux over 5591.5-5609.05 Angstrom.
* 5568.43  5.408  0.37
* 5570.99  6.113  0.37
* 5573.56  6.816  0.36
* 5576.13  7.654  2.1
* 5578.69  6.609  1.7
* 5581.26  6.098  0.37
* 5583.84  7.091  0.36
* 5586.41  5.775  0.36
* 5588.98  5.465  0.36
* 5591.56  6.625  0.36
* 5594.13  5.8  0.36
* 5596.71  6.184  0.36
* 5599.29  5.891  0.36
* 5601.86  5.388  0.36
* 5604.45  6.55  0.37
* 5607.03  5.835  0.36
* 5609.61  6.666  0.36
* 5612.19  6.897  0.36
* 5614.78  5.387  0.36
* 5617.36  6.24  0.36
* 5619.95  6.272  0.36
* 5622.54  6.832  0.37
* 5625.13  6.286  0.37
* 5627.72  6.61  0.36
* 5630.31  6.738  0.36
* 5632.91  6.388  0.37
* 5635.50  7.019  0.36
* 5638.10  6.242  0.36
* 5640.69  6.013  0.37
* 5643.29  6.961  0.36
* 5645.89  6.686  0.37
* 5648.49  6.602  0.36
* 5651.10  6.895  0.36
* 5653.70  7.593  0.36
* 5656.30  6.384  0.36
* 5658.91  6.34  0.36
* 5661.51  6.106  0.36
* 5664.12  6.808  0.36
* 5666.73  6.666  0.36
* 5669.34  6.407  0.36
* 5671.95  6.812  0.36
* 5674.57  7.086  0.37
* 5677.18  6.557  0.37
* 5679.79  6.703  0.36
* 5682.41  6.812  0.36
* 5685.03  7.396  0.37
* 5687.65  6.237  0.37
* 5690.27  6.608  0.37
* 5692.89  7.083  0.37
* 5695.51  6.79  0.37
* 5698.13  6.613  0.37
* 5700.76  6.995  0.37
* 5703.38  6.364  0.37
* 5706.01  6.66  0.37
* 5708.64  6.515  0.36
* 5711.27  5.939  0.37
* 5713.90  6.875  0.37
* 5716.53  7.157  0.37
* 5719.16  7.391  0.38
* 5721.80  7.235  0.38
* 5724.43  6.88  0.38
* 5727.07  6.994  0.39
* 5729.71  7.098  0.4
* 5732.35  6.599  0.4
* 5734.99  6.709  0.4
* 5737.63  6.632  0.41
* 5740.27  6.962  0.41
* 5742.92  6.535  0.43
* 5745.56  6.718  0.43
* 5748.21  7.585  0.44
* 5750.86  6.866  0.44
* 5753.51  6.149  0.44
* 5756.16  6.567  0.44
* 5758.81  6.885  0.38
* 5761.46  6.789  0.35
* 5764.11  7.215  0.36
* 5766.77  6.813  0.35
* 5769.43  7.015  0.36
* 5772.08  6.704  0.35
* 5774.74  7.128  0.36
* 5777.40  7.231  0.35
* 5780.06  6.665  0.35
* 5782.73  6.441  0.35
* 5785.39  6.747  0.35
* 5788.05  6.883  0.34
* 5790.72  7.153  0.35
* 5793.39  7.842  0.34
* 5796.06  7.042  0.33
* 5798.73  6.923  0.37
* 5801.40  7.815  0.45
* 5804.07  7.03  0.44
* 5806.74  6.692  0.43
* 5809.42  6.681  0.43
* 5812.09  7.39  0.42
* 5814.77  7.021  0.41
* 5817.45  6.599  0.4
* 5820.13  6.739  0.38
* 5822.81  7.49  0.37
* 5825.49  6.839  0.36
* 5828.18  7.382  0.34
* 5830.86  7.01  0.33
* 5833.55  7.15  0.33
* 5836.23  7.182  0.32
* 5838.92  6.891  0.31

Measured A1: 6.03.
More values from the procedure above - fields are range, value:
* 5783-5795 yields 7.09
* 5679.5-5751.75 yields 6.82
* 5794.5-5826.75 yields 7.03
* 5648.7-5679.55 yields 6.69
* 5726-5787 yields 6.83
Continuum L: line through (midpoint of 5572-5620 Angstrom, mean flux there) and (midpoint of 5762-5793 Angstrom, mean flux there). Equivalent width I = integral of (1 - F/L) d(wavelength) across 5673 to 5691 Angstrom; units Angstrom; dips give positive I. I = -0.5 Angstrom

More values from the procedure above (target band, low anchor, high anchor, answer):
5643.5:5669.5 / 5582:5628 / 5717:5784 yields -0.94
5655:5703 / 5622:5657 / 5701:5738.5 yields 0.33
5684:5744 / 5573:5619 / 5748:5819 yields -0.87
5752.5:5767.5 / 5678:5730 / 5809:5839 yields 0.38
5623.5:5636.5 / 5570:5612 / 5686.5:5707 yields -0.33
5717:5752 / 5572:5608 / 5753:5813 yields -0.83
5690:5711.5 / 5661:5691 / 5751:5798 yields 0.30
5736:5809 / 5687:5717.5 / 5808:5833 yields -0.54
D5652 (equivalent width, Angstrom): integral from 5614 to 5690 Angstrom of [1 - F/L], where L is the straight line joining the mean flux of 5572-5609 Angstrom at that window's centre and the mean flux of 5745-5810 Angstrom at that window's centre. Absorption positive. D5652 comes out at -1.18 Angstrom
